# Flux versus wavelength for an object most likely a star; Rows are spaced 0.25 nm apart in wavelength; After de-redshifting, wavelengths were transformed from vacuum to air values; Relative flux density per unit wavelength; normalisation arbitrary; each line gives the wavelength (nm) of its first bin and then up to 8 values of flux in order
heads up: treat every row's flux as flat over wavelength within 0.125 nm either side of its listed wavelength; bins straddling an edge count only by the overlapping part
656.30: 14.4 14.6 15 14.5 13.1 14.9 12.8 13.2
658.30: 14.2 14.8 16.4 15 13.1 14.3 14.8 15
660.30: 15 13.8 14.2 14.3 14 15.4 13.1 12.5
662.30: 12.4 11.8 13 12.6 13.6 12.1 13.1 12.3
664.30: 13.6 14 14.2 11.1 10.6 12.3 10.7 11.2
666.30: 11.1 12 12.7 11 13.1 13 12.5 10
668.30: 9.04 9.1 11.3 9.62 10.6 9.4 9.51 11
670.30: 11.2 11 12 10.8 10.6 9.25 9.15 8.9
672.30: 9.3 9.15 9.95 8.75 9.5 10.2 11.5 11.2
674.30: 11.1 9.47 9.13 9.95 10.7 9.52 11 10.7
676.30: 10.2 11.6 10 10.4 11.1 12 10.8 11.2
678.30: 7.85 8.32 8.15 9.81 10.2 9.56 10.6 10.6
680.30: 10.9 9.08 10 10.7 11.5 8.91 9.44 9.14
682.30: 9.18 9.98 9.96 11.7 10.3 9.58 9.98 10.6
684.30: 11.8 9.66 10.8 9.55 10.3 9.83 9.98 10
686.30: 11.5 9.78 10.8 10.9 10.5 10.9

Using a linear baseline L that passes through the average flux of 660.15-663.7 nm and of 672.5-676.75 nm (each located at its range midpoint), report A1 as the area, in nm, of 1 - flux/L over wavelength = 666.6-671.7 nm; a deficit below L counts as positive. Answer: 0.34 nm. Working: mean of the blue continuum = 13.4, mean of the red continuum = 10.2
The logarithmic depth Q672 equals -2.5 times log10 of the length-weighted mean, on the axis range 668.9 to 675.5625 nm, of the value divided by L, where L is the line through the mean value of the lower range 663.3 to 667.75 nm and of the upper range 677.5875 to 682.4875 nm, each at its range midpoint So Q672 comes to 0.106 mag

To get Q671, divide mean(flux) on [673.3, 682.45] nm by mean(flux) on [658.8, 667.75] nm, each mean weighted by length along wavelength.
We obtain 0.78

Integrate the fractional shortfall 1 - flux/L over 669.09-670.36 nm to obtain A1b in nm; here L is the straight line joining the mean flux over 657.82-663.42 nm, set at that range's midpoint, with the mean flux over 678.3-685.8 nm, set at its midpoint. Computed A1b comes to 0.21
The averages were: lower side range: 13.9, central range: 10.2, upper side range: 9.97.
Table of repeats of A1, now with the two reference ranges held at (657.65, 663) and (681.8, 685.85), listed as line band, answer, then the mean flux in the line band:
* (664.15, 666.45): 0.18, 12.1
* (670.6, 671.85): 0.18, 10.5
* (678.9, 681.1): 0.13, 10.1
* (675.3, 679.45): 0.37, 10.2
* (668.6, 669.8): 0.23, 10.1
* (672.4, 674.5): 0.30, 10.1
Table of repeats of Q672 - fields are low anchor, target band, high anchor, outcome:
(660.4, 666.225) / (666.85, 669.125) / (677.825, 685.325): 0.10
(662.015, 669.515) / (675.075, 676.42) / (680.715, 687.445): 0.06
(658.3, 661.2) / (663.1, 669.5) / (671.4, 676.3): 0.06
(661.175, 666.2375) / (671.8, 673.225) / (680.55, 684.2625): 0.24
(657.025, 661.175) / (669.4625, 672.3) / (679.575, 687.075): 0.20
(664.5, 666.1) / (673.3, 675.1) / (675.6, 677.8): 0.08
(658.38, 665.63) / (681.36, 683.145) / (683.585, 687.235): 0.11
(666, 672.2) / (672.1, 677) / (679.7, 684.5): 0.04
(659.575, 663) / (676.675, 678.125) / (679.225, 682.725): -0.02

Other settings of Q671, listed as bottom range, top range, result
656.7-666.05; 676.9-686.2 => 0.75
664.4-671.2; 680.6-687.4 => 0.91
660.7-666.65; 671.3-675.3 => 0.77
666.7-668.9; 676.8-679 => 0.88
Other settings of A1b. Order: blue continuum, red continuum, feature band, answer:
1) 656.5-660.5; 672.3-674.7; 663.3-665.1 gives -0.04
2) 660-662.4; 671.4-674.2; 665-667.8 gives 0.06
